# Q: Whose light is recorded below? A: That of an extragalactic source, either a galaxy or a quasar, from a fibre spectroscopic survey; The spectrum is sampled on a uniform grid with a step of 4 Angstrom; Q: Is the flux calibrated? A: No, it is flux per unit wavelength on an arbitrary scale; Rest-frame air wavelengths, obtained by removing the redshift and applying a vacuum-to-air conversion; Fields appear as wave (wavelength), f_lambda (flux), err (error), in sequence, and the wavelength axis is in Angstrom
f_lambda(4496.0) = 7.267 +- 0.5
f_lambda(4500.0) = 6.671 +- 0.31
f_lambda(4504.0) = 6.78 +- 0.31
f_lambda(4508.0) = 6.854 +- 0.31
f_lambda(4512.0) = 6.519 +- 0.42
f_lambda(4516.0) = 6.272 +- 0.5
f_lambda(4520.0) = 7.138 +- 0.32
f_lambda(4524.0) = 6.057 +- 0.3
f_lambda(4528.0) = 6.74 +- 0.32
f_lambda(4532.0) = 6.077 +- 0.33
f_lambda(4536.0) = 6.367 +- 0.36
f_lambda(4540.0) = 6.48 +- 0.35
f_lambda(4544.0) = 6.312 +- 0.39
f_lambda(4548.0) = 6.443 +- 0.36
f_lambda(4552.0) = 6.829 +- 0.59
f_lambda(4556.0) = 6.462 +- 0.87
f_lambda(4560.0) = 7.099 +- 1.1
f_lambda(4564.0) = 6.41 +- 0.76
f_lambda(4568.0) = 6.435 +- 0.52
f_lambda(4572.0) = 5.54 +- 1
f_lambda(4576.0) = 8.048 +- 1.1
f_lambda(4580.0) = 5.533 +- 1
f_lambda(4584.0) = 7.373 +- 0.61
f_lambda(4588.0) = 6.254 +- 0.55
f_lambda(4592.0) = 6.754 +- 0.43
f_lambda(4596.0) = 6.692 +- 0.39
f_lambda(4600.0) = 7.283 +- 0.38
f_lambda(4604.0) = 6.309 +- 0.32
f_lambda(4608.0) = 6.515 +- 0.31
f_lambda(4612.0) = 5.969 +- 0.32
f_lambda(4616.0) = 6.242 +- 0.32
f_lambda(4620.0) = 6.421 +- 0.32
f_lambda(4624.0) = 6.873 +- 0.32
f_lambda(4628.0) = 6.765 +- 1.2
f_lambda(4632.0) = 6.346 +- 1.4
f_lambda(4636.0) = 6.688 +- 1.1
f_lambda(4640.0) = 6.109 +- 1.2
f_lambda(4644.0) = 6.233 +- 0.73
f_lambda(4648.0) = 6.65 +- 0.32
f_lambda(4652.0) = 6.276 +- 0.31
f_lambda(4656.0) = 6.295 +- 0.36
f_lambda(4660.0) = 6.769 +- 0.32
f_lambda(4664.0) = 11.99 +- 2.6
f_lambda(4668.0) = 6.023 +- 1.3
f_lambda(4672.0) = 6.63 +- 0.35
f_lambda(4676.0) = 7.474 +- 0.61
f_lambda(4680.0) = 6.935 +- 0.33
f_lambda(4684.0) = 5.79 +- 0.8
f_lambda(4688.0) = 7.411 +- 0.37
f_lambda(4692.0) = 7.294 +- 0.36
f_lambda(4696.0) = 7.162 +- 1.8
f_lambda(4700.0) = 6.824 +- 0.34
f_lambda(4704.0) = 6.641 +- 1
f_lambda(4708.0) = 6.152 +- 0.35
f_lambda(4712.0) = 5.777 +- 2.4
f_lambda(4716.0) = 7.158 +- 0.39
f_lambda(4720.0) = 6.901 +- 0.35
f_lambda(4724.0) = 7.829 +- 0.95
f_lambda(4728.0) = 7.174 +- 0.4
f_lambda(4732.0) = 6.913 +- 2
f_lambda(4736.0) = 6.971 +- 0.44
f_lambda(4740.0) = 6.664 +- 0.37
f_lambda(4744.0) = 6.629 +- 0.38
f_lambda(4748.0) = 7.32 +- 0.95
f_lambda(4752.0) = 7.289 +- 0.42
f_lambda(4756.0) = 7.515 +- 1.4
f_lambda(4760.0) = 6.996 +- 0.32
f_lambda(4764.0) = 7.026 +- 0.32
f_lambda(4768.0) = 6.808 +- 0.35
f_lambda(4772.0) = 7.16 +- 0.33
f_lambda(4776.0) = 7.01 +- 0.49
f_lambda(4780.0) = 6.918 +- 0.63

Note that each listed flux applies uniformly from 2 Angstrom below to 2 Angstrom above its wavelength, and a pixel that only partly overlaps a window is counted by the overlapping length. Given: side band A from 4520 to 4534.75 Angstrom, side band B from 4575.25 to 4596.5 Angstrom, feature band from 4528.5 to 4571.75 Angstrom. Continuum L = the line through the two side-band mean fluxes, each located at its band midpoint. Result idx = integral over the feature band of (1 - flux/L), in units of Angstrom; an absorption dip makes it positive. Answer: 0.4 Angstrom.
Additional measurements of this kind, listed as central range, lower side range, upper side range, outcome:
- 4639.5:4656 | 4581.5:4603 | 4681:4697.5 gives 1.3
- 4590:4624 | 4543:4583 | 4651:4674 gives 1.8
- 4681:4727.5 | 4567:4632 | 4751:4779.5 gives 0.5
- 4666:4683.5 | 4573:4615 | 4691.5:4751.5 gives 0.3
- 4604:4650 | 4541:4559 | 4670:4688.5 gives 1.8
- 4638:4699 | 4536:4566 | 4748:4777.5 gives -1.1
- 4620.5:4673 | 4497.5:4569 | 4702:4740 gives -1.3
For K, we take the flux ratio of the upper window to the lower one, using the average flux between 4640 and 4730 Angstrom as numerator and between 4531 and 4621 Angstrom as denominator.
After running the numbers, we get 1.1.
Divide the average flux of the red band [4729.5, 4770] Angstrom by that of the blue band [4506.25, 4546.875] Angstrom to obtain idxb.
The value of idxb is 1.08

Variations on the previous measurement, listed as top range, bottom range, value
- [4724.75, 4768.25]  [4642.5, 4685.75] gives 1.01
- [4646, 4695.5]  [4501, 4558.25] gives 1.09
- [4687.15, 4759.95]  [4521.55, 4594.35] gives 1.07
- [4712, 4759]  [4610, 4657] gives 1.10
